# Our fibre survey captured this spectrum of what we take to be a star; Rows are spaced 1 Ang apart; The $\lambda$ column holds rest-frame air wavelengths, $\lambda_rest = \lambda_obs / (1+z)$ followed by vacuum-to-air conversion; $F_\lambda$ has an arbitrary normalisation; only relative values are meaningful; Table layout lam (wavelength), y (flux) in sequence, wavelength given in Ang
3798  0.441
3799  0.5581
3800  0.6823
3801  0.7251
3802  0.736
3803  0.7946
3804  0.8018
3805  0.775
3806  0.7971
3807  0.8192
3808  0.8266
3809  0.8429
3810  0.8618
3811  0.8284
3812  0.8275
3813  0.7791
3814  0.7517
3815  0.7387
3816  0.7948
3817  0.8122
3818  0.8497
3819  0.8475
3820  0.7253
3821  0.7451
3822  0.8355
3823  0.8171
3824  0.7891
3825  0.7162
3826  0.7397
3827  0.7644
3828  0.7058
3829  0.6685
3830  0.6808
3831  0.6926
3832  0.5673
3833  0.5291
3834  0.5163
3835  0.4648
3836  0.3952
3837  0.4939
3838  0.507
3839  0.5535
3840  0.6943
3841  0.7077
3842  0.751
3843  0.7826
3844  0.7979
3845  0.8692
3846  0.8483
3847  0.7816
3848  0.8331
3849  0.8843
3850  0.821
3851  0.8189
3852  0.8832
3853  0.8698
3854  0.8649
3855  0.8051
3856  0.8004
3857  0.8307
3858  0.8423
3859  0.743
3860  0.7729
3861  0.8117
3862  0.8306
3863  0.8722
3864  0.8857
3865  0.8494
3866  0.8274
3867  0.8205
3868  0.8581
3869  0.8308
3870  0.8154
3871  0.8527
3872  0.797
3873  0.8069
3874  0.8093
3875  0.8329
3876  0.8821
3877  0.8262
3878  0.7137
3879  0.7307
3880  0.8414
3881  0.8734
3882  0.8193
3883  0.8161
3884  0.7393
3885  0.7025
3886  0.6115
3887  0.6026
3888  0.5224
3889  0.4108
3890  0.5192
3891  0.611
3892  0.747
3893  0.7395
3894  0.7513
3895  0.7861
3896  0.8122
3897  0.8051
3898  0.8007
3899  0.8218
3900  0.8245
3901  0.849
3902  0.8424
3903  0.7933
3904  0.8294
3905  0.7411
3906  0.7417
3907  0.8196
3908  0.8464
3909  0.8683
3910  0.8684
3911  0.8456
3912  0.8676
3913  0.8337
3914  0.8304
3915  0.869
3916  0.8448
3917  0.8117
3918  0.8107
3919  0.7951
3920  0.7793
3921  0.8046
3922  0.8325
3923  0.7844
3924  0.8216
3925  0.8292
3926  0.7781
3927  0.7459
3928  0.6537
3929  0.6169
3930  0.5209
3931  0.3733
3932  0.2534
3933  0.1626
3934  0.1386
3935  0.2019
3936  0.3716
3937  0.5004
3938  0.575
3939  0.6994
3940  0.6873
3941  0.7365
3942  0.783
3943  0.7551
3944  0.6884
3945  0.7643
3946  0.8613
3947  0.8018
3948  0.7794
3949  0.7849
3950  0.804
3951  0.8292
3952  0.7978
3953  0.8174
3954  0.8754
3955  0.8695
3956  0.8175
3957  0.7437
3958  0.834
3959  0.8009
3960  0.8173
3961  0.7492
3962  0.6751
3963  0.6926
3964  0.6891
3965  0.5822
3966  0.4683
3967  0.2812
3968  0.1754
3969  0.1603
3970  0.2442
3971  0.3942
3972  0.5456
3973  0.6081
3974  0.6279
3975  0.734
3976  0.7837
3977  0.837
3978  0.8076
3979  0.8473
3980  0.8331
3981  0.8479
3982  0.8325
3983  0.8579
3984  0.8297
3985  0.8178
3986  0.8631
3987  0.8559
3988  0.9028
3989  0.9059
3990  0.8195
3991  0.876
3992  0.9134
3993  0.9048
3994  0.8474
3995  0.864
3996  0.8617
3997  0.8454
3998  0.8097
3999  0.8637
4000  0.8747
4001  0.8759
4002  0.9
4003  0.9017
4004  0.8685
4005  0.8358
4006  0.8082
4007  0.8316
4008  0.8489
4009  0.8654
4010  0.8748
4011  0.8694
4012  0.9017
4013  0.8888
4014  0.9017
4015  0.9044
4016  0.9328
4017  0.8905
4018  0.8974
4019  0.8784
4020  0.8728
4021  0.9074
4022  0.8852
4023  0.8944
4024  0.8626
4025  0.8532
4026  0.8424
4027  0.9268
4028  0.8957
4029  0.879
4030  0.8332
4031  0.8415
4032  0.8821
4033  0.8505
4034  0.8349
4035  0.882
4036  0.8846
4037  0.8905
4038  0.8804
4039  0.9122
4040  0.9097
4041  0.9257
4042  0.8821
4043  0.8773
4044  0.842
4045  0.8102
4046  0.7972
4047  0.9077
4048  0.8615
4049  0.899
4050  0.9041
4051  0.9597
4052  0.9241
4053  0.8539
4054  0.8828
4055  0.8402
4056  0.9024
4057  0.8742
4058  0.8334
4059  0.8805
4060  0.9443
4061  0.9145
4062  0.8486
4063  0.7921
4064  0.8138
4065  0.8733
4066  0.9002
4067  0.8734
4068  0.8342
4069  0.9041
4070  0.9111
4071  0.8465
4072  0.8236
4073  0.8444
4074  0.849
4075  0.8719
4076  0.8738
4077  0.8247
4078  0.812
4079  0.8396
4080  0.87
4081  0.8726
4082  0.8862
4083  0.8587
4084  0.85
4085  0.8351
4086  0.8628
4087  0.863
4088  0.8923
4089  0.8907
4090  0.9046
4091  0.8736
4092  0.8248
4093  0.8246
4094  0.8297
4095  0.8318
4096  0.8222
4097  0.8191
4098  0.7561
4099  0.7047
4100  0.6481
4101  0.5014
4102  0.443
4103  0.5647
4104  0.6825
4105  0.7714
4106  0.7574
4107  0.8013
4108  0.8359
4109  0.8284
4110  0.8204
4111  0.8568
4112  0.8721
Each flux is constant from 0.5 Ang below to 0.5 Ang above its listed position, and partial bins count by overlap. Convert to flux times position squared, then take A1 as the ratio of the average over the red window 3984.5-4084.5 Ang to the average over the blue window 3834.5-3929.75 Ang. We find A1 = 1.22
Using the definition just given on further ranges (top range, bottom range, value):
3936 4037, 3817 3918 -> 1.09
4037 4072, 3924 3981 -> 1.43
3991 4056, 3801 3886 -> 1.25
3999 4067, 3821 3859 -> 1.33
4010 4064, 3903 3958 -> 1.29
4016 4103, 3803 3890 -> 1.25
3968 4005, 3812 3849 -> 1.18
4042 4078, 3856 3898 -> 1.24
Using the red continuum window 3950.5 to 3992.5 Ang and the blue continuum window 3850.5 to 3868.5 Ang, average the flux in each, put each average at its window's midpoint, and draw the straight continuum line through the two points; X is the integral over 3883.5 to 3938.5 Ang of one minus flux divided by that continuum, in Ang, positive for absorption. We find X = 6.10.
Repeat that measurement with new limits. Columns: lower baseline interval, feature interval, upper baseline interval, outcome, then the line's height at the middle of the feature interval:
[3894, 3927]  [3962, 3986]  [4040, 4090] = 5.8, 0.838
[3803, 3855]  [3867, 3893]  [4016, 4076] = 1.1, 0.777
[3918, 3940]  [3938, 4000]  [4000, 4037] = -2.5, 0.718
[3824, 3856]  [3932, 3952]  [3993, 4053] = 4.5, 0.803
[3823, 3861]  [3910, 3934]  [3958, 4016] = 1.3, 0.749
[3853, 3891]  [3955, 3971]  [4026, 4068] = 4.7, 0.828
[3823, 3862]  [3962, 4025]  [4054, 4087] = 2.7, 0.817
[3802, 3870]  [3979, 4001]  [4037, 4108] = -1.3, 0.812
